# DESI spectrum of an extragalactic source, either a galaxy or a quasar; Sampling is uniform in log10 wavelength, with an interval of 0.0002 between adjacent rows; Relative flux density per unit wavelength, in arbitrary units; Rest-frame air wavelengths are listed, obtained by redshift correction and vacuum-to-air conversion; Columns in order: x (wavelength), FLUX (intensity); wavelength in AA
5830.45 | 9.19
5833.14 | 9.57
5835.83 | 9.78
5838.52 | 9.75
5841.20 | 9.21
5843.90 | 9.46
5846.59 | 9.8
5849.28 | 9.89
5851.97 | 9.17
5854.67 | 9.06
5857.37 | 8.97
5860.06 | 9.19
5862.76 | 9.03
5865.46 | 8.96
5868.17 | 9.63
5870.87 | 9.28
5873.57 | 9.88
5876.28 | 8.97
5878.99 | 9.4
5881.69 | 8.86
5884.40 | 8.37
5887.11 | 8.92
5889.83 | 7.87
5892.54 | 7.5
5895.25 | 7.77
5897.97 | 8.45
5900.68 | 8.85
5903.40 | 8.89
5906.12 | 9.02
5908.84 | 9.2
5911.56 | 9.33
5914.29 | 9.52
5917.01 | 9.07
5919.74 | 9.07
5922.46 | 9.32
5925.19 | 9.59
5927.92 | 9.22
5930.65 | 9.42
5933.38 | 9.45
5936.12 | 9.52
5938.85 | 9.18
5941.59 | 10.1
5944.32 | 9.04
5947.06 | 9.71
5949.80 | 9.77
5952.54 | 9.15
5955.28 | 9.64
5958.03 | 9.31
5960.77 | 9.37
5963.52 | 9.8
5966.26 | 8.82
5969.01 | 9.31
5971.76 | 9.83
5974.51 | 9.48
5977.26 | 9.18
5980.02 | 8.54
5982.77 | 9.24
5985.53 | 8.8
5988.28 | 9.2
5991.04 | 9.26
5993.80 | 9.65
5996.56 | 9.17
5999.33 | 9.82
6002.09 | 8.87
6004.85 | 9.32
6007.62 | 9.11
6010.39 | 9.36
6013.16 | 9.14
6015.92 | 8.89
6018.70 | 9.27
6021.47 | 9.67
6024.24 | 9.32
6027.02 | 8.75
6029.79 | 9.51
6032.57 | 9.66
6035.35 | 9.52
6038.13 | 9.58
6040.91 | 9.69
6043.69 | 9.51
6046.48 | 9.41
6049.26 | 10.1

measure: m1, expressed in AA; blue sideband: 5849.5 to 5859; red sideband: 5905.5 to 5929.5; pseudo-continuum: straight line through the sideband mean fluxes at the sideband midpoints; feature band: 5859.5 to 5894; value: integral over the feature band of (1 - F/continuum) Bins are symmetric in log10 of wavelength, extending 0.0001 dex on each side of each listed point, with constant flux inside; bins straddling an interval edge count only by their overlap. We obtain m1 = 1.1 AA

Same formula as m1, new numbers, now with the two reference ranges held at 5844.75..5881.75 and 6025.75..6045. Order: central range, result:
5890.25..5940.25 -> 1.9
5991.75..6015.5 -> 0.4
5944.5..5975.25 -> -0.2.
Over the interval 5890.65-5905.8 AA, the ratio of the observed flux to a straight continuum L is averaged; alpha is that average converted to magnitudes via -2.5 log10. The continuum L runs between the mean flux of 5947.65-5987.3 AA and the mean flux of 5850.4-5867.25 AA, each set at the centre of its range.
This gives 0.10 mag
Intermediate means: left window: 9.09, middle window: 8.33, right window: 9.31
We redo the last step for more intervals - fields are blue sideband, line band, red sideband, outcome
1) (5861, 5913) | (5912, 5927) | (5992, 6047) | -0.040 mag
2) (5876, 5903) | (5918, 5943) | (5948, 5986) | -0.059 mag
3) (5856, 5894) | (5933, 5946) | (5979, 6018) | -0.048 mag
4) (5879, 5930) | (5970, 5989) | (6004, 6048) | -0.002 mag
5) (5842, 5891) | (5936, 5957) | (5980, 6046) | -0.032 mag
